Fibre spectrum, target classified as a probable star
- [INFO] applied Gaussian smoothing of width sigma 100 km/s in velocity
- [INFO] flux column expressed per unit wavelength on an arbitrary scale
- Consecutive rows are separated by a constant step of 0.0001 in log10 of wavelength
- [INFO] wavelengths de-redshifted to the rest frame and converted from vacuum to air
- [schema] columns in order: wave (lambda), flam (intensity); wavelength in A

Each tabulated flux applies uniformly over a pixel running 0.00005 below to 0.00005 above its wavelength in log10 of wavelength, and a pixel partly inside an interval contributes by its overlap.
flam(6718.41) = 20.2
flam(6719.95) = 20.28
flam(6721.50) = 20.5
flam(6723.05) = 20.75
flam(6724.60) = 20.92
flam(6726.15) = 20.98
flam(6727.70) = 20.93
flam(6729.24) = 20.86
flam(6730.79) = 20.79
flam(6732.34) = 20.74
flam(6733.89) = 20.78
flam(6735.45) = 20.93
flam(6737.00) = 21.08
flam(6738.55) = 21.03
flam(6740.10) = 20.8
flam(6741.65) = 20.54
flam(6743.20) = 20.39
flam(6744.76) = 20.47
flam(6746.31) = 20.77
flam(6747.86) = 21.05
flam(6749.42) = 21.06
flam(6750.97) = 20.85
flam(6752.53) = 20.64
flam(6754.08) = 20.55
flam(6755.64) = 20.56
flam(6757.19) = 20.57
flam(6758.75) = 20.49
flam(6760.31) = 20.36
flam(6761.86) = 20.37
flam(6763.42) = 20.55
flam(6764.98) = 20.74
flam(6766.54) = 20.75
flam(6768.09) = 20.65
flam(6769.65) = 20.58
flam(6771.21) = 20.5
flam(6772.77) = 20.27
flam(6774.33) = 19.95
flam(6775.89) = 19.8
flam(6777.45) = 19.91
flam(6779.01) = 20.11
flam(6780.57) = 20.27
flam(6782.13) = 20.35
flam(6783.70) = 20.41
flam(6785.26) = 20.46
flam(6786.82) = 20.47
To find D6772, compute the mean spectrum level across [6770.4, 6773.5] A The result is 20.4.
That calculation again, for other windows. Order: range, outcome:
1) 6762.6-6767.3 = 20.6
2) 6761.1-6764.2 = 20.4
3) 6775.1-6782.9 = 20.1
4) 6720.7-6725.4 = 20.7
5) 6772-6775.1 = 20.1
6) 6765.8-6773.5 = 20.6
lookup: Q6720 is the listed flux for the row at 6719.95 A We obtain 20.28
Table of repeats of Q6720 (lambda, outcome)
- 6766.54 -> 20.75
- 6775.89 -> 19.8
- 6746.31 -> 20.77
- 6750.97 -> 20.85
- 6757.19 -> 20.57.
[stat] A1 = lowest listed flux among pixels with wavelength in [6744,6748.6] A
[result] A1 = 20.47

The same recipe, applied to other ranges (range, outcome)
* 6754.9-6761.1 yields 20.36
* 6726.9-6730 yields 20.86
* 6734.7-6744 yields 20.39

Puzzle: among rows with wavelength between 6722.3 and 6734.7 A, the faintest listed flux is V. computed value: 20.74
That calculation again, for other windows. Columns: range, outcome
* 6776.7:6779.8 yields 19.91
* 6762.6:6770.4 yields 20.55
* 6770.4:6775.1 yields 19.95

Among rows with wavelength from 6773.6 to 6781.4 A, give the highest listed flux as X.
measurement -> 20.27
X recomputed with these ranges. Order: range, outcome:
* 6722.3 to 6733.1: 20.98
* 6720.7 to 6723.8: 20.75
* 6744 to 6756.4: 21.06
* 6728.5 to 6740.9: 21.08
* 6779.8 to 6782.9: 20.35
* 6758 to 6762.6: 20.49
